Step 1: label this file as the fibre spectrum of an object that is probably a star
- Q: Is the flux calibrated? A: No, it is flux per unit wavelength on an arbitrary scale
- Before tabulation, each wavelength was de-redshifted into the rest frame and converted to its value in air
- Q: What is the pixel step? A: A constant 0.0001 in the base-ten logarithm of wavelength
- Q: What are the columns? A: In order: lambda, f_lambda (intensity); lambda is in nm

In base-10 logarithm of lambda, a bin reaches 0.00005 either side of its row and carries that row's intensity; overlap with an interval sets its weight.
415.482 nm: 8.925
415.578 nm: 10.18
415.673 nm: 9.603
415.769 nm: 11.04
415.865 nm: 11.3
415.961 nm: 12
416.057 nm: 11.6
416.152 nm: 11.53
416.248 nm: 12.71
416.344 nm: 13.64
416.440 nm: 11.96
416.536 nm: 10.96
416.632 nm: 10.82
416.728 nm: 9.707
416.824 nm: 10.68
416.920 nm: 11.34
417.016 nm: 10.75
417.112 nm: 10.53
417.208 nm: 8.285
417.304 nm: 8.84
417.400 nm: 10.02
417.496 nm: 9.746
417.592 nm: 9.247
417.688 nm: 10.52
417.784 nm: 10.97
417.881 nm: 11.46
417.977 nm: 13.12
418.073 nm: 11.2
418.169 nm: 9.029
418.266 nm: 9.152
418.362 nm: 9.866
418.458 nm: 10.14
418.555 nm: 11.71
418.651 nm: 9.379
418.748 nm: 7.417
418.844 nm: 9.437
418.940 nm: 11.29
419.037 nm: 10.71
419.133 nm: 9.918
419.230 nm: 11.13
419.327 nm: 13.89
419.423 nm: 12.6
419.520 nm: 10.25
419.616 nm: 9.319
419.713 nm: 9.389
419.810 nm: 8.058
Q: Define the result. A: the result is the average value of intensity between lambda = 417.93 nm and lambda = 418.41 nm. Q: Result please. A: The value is 10.5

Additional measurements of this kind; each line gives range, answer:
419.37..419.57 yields 11.5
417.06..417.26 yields 9.43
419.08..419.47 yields 11.9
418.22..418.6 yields 10.2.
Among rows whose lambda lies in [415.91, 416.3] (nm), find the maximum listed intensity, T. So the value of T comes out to 12.71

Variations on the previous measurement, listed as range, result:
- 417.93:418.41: 13.12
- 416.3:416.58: 13.64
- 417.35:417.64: 10.02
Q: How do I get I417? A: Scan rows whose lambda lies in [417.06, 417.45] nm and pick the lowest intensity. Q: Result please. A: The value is 8.285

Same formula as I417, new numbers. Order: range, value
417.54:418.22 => 9.029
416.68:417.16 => 9.707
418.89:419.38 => 9.918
